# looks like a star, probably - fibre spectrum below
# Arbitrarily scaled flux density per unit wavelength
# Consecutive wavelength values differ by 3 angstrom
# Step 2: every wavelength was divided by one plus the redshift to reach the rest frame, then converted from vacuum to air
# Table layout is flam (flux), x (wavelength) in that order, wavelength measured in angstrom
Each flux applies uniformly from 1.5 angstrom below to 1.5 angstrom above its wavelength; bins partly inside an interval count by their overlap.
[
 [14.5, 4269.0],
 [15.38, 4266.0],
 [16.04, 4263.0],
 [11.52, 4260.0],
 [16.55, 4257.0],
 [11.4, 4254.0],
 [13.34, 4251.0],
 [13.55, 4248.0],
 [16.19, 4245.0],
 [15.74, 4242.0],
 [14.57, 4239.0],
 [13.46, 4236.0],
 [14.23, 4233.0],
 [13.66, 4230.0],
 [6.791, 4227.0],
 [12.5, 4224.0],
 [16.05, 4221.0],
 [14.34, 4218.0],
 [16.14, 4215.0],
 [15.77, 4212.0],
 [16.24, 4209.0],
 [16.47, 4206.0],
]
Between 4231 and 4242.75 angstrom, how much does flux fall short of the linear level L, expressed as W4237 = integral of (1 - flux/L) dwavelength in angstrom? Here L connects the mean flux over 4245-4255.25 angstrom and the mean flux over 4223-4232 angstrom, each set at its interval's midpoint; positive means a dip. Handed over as -2.3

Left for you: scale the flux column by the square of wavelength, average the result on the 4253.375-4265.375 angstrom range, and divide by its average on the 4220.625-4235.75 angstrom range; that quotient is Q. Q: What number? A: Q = 1.15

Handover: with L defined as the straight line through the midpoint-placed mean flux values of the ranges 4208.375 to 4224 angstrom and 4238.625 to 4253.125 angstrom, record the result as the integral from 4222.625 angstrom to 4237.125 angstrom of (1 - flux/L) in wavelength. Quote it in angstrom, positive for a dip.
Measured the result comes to 2.8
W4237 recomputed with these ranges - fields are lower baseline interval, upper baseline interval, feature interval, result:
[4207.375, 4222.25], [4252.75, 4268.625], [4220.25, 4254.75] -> 3.5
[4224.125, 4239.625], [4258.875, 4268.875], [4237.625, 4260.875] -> -1.2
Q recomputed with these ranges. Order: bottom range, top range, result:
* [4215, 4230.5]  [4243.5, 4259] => 1.11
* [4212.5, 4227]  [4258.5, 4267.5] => 1.04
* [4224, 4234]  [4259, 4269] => 1.27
